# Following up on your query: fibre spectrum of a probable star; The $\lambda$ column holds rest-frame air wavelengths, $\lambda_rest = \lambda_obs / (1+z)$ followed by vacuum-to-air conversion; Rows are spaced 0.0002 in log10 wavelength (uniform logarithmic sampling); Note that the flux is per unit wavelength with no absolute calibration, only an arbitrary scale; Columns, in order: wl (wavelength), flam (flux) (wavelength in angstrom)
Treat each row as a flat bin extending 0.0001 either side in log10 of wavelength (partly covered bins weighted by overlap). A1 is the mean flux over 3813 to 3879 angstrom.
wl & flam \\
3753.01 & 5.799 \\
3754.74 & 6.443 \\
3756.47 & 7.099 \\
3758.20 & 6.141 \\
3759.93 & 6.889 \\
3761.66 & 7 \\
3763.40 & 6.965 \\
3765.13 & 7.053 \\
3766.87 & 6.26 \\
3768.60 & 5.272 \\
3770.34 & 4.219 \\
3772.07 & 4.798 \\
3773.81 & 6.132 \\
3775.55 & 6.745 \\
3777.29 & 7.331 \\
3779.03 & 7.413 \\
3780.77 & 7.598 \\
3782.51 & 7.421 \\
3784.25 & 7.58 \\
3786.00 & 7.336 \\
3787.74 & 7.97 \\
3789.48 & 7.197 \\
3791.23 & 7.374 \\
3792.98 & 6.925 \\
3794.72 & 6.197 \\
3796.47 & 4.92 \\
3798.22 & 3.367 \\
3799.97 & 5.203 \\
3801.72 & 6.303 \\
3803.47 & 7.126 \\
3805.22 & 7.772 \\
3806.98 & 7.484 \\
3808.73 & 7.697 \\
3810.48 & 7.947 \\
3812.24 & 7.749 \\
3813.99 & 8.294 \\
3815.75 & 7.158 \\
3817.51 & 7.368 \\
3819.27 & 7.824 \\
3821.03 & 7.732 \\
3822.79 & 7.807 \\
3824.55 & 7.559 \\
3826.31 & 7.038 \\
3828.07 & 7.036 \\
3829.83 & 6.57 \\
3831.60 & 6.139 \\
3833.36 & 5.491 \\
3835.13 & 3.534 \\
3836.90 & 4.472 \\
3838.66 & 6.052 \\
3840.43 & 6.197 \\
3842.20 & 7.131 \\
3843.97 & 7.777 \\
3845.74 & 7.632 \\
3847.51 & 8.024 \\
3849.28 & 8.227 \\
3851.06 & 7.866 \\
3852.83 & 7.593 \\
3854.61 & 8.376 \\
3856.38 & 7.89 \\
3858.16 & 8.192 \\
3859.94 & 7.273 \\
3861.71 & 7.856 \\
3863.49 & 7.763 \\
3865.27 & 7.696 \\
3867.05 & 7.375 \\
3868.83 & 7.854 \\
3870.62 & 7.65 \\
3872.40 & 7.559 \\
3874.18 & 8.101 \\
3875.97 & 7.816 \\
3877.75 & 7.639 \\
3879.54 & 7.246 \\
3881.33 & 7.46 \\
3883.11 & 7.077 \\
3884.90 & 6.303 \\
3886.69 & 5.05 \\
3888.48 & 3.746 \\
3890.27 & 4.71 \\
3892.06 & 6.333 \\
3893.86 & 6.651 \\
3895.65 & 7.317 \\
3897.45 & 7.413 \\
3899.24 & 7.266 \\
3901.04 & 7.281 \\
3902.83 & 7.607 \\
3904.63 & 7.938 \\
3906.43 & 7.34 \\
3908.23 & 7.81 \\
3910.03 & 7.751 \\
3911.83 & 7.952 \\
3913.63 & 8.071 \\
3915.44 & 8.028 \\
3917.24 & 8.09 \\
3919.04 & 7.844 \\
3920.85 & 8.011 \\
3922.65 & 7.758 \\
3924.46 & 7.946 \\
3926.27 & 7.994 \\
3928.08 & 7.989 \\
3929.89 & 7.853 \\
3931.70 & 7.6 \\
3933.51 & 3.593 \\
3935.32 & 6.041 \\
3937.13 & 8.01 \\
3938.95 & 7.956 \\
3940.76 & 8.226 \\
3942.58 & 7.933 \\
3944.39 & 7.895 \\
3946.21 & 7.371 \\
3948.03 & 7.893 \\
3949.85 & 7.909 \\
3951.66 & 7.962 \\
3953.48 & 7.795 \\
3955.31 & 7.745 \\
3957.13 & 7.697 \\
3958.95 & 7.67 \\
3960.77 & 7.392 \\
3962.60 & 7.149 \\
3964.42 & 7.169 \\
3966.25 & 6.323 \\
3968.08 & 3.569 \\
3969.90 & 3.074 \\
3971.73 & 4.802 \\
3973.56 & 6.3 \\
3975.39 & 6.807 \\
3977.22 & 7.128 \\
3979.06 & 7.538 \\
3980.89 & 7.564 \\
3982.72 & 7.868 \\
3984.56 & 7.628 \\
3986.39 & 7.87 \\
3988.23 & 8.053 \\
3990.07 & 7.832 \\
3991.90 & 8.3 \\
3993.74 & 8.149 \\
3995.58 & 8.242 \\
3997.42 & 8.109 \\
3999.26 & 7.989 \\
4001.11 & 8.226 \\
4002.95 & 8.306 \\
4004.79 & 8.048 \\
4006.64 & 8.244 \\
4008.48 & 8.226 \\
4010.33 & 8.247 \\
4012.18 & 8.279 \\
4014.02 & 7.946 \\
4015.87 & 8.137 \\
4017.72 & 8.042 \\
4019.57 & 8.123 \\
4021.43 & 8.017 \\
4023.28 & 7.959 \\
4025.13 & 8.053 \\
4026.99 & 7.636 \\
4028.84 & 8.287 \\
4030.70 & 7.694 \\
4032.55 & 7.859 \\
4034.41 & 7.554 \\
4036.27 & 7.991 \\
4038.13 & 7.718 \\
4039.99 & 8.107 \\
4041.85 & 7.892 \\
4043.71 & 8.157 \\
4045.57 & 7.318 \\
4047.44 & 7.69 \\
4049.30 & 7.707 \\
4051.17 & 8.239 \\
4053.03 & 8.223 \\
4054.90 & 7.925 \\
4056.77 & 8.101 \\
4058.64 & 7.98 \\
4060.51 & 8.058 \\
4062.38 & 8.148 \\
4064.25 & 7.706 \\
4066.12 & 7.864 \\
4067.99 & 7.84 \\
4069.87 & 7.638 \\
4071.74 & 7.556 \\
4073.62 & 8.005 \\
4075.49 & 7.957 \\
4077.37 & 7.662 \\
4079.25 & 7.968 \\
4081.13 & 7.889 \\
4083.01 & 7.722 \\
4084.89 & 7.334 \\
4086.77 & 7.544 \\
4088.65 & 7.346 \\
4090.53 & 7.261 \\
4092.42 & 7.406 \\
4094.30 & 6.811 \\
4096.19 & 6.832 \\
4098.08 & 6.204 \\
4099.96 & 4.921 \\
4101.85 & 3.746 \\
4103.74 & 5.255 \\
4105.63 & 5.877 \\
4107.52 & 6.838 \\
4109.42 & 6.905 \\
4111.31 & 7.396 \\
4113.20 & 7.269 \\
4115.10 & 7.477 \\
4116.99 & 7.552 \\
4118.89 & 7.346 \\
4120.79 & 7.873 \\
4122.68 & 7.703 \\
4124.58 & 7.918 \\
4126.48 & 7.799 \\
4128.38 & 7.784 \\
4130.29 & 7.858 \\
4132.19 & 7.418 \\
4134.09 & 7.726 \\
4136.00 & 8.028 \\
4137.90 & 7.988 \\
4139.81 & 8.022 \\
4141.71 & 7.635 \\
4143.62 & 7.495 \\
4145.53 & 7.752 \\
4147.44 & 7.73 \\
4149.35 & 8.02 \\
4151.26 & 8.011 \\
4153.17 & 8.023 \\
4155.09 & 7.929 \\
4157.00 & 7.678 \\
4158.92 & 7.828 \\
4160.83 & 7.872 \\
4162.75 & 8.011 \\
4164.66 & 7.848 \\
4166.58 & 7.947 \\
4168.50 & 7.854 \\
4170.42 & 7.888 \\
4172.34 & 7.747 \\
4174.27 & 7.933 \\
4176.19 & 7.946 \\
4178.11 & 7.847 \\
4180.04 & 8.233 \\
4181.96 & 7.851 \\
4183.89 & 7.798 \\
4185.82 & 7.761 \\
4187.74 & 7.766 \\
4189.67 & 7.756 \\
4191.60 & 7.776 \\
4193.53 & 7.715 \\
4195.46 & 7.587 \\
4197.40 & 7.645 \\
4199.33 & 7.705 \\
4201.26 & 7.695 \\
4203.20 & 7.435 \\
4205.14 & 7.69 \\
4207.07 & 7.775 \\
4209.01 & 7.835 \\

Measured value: 7.29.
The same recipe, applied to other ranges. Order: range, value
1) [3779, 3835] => 6.97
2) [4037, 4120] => 7.37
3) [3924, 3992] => 7.18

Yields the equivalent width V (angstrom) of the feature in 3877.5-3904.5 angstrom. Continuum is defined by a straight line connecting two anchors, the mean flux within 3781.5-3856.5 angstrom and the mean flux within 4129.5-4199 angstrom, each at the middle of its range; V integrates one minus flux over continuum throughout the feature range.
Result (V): 2.0 angstrom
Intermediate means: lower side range 6.98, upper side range 7.83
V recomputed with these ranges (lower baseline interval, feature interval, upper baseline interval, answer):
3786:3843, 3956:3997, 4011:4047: 3.3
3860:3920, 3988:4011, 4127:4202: -2.1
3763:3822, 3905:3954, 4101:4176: -3.8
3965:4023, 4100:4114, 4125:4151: 3.0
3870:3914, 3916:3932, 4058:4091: -1.6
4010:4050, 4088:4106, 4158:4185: 4.0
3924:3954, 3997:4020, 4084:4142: -2.5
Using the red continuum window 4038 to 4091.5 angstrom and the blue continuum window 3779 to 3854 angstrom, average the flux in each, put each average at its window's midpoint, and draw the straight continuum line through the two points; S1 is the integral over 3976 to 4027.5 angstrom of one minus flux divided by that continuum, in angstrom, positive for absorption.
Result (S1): -2.7 angstrom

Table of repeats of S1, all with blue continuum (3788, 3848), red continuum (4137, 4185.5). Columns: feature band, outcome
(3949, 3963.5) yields -0.9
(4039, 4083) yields -2.0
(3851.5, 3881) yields -3.5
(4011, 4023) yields -1.1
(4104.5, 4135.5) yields 1.3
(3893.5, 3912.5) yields -1.2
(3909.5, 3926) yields -2.0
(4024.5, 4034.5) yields -0.6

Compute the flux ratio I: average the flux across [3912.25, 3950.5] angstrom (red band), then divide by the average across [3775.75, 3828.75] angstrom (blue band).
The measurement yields 1.07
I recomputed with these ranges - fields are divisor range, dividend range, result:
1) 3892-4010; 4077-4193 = 1.01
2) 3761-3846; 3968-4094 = 1.15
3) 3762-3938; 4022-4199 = 1.08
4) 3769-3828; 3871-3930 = 1.06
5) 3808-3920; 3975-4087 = 1.09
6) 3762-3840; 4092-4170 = 1.10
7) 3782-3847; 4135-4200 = 1.15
